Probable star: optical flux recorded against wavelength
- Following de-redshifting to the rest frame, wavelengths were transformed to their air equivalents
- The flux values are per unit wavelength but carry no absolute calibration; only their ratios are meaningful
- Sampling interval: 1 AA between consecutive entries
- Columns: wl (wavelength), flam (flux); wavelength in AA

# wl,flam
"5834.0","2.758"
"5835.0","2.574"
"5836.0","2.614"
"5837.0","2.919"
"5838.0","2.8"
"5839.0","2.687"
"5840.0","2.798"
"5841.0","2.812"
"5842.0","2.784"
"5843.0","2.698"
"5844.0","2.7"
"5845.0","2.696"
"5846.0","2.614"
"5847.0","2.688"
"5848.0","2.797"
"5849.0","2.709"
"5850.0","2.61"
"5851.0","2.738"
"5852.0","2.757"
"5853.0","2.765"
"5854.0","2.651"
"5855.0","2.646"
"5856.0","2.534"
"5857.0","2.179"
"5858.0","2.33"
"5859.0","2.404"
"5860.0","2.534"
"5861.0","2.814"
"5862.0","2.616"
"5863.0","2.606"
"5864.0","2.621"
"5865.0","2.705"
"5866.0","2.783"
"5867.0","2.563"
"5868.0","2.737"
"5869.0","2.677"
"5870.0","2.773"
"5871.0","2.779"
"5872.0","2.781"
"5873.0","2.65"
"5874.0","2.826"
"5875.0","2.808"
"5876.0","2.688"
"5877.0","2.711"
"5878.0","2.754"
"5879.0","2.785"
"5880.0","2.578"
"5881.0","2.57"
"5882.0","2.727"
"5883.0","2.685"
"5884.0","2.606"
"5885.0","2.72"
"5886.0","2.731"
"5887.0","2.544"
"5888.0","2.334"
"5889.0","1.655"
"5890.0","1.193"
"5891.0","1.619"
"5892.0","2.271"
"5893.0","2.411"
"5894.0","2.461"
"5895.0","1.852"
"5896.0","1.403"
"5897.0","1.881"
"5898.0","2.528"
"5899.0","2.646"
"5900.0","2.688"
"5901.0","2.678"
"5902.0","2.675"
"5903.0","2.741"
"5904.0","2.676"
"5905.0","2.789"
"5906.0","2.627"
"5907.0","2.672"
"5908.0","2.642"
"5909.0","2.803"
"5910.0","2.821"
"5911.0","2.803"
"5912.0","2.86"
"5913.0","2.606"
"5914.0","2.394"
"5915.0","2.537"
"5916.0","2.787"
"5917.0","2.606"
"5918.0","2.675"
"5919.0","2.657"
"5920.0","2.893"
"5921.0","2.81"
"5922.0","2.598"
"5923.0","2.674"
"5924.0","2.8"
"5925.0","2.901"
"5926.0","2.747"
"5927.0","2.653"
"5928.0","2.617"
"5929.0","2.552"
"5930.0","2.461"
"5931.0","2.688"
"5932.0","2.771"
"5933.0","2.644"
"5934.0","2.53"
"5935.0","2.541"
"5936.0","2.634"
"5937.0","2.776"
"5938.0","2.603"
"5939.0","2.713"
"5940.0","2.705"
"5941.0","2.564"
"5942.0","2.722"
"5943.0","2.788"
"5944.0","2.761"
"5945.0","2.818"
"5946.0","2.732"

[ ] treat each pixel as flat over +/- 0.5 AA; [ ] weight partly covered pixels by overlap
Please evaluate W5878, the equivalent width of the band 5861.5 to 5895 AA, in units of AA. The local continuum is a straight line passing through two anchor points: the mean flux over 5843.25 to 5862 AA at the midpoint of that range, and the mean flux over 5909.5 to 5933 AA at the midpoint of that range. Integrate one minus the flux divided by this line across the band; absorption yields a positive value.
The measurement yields 1.42 AA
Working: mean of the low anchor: 2.62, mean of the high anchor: 2.69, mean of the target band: 2.53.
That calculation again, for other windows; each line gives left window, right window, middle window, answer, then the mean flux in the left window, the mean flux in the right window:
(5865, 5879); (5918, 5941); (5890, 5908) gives 2.3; 2.73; 2.68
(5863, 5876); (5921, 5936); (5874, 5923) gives 2.9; 2.72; 2.66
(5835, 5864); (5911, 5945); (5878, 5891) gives 1.3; 2.66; 2.68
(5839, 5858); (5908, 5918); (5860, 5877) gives -0.2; 2.67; 2.69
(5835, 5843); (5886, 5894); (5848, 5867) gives -0.8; 2.76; 2.08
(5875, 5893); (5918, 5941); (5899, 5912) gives -0.9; 2.43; 2.68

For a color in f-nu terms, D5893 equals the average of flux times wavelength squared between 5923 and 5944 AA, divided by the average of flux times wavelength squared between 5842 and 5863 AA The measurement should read 1.05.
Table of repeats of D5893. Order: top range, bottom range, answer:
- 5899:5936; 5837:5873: 1.03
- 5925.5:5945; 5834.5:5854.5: 1.01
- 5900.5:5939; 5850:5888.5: 1.03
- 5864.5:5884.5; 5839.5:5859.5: 1.03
